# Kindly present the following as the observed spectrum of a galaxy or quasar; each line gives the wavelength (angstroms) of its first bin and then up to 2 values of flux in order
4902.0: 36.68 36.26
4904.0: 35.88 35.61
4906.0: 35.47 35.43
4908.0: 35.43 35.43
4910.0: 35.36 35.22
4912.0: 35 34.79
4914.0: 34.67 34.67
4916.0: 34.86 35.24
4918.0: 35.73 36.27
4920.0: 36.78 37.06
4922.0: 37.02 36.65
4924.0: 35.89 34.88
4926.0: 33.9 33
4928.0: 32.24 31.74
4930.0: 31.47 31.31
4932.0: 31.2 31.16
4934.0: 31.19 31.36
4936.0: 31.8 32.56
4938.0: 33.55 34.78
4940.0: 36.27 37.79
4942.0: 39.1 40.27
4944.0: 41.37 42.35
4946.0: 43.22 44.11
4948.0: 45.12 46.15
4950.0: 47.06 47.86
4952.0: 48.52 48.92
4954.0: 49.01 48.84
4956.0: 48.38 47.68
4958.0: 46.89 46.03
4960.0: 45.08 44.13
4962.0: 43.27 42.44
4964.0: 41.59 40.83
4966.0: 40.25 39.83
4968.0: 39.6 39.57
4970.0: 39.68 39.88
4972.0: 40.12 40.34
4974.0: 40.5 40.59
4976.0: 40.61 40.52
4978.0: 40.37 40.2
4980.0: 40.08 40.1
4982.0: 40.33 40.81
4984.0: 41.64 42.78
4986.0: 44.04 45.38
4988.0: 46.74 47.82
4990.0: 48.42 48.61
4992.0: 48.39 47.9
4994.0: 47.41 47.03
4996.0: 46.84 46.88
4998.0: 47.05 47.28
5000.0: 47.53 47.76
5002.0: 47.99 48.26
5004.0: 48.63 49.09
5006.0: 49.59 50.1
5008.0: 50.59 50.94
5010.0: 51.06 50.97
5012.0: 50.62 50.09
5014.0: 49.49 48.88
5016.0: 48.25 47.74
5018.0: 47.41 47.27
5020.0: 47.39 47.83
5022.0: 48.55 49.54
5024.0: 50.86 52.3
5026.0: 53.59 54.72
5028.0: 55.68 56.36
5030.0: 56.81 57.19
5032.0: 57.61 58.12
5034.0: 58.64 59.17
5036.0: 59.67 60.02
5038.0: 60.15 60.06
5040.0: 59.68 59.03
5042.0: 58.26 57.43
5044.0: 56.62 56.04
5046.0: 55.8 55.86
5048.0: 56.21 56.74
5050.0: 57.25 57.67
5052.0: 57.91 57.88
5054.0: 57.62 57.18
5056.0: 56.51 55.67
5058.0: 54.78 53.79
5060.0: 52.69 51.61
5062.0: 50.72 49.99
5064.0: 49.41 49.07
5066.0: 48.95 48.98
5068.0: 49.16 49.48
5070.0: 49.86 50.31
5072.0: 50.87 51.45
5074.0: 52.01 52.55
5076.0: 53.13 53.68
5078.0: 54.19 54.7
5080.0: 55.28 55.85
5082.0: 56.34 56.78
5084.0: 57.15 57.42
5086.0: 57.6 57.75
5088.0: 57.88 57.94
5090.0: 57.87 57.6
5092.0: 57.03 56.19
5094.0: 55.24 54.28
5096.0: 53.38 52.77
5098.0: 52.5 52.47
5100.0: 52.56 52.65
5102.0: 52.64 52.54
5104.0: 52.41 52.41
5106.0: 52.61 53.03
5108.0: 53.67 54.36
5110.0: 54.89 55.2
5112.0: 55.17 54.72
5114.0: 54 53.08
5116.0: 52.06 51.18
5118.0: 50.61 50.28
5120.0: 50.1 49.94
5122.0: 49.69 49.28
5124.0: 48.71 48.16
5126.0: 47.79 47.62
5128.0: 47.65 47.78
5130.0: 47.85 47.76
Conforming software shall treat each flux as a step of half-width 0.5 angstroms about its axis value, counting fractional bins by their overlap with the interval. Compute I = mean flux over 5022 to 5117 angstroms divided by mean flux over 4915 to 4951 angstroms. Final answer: 1.5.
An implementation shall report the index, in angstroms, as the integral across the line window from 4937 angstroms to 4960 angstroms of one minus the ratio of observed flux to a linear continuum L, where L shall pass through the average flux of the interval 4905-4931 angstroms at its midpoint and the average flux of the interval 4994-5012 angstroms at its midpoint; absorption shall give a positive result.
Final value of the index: -2.1 angstroms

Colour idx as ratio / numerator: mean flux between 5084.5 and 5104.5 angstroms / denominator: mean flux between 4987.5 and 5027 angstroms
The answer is 1.13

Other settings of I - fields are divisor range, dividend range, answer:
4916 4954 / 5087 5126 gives 1.42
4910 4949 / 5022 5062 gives 1.57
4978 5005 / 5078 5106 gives 1.21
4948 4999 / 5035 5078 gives 1.24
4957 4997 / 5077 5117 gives 1.27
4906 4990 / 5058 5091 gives 1.35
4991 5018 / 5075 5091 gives 1.15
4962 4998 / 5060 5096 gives 1.25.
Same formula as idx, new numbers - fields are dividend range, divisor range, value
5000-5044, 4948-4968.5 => 1.17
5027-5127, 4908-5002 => 1.34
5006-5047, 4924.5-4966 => 1.34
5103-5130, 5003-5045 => 0.96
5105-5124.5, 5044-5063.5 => 0.94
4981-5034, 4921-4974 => 1.24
